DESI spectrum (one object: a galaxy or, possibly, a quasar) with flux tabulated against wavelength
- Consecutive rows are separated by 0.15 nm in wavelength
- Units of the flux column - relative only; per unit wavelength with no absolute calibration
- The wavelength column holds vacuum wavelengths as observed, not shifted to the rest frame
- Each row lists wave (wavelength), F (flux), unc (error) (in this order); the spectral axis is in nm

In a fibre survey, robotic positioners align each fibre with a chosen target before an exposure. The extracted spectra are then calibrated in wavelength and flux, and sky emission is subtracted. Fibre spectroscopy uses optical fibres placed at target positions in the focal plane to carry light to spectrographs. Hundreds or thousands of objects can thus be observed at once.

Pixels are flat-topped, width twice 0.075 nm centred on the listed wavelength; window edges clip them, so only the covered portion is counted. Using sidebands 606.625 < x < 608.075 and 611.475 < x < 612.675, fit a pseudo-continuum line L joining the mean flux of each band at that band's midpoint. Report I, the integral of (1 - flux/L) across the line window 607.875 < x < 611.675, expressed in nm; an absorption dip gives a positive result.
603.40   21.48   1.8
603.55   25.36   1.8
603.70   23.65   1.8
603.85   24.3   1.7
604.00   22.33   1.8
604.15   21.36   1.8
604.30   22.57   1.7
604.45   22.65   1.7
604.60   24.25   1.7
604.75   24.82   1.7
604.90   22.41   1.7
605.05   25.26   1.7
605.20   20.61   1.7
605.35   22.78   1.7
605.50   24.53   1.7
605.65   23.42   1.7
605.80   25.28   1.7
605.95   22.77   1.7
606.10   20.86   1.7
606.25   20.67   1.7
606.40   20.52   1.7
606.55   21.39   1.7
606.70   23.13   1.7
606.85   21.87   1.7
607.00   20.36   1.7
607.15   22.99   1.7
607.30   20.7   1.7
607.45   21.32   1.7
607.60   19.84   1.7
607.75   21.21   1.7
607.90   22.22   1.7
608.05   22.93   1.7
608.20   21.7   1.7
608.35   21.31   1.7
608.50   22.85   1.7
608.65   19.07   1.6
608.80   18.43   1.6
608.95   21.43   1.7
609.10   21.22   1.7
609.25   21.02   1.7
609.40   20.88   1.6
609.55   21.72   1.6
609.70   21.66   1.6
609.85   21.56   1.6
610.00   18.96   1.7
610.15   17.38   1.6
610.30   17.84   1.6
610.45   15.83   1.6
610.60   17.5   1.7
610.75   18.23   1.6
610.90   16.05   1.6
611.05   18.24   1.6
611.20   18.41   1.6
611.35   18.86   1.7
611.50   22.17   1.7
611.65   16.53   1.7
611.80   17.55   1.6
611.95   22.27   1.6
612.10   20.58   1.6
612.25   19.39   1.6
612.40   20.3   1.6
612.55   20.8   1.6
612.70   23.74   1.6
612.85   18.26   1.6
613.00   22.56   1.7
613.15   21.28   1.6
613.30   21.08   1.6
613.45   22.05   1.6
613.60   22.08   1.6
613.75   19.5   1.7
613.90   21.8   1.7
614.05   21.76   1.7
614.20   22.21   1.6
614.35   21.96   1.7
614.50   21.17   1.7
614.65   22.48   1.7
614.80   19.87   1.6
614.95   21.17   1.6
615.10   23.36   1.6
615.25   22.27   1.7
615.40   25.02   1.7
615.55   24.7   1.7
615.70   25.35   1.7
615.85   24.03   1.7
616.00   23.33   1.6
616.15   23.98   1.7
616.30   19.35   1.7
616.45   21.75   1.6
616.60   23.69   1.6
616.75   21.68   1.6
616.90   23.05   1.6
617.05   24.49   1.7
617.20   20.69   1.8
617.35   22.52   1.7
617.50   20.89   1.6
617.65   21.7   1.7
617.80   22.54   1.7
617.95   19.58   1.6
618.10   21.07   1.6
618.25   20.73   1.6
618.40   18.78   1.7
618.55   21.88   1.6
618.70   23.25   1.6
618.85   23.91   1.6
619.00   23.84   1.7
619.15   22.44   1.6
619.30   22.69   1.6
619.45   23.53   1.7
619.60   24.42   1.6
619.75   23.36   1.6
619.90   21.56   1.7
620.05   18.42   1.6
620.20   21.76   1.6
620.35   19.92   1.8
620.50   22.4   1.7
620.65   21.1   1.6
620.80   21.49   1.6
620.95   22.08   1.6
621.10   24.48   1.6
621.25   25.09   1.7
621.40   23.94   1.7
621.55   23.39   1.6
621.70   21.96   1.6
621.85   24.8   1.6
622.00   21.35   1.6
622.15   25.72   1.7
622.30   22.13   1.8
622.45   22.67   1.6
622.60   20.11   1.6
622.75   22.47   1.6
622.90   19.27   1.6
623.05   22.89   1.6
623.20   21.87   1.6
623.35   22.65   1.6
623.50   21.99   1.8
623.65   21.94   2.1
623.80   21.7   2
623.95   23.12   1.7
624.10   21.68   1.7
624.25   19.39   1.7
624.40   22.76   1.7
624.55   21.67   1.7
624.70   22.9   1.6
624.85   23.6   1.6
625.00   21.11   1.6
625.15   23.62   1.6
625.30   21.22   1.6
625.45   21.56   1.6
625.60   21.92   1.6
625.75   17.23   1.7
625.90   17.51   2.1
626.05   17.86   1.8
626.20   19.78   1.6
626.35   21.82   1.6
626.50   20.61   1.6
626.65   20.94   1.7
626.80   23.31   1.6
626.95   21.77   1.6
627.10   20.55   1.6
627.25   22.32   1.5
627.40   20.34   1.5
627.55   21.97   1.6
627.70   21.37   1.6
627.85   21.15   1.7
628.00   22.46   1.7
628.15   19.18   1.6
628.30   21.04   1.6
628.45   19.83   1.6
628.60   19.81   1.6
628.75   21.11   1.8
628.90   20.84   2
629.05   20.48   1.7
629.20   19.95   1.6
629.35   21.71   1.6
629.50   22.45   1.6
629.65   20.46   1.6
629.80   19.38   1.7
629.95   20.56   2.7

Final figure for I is 0.19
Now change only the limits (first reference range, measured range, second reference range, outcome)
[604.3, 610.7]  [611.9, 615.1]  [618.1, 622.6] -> 0.09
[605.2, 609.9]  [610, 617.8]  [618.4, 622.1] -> 0.39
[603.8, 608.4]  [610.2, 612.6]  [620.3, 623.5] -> 0.39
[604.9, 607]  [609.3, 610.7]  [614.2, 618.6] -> 0.19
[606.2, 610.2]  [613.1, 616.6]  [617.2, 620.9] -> -0.12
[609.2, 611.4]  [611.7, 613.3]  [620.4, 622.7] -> -0.08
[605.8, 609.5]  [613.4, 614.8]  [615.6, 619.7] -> 0.03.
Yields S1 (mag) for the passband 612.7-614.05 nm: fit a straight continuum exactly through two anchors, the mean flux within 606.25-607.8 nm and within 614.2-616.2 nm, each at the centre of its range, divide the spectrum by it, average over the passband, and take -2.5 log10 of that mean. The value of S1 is 0.06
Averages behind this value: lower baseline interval 21.3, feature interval 21.3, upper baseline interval 22.9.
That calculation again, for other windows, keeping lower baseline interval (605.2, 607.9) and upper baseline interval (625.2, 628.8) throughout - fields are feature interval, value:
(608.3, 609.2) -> 0.06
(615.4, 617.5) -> -0.08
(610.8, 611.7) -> 0.18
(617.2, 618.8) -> 0.00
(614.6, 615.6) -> -0.06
